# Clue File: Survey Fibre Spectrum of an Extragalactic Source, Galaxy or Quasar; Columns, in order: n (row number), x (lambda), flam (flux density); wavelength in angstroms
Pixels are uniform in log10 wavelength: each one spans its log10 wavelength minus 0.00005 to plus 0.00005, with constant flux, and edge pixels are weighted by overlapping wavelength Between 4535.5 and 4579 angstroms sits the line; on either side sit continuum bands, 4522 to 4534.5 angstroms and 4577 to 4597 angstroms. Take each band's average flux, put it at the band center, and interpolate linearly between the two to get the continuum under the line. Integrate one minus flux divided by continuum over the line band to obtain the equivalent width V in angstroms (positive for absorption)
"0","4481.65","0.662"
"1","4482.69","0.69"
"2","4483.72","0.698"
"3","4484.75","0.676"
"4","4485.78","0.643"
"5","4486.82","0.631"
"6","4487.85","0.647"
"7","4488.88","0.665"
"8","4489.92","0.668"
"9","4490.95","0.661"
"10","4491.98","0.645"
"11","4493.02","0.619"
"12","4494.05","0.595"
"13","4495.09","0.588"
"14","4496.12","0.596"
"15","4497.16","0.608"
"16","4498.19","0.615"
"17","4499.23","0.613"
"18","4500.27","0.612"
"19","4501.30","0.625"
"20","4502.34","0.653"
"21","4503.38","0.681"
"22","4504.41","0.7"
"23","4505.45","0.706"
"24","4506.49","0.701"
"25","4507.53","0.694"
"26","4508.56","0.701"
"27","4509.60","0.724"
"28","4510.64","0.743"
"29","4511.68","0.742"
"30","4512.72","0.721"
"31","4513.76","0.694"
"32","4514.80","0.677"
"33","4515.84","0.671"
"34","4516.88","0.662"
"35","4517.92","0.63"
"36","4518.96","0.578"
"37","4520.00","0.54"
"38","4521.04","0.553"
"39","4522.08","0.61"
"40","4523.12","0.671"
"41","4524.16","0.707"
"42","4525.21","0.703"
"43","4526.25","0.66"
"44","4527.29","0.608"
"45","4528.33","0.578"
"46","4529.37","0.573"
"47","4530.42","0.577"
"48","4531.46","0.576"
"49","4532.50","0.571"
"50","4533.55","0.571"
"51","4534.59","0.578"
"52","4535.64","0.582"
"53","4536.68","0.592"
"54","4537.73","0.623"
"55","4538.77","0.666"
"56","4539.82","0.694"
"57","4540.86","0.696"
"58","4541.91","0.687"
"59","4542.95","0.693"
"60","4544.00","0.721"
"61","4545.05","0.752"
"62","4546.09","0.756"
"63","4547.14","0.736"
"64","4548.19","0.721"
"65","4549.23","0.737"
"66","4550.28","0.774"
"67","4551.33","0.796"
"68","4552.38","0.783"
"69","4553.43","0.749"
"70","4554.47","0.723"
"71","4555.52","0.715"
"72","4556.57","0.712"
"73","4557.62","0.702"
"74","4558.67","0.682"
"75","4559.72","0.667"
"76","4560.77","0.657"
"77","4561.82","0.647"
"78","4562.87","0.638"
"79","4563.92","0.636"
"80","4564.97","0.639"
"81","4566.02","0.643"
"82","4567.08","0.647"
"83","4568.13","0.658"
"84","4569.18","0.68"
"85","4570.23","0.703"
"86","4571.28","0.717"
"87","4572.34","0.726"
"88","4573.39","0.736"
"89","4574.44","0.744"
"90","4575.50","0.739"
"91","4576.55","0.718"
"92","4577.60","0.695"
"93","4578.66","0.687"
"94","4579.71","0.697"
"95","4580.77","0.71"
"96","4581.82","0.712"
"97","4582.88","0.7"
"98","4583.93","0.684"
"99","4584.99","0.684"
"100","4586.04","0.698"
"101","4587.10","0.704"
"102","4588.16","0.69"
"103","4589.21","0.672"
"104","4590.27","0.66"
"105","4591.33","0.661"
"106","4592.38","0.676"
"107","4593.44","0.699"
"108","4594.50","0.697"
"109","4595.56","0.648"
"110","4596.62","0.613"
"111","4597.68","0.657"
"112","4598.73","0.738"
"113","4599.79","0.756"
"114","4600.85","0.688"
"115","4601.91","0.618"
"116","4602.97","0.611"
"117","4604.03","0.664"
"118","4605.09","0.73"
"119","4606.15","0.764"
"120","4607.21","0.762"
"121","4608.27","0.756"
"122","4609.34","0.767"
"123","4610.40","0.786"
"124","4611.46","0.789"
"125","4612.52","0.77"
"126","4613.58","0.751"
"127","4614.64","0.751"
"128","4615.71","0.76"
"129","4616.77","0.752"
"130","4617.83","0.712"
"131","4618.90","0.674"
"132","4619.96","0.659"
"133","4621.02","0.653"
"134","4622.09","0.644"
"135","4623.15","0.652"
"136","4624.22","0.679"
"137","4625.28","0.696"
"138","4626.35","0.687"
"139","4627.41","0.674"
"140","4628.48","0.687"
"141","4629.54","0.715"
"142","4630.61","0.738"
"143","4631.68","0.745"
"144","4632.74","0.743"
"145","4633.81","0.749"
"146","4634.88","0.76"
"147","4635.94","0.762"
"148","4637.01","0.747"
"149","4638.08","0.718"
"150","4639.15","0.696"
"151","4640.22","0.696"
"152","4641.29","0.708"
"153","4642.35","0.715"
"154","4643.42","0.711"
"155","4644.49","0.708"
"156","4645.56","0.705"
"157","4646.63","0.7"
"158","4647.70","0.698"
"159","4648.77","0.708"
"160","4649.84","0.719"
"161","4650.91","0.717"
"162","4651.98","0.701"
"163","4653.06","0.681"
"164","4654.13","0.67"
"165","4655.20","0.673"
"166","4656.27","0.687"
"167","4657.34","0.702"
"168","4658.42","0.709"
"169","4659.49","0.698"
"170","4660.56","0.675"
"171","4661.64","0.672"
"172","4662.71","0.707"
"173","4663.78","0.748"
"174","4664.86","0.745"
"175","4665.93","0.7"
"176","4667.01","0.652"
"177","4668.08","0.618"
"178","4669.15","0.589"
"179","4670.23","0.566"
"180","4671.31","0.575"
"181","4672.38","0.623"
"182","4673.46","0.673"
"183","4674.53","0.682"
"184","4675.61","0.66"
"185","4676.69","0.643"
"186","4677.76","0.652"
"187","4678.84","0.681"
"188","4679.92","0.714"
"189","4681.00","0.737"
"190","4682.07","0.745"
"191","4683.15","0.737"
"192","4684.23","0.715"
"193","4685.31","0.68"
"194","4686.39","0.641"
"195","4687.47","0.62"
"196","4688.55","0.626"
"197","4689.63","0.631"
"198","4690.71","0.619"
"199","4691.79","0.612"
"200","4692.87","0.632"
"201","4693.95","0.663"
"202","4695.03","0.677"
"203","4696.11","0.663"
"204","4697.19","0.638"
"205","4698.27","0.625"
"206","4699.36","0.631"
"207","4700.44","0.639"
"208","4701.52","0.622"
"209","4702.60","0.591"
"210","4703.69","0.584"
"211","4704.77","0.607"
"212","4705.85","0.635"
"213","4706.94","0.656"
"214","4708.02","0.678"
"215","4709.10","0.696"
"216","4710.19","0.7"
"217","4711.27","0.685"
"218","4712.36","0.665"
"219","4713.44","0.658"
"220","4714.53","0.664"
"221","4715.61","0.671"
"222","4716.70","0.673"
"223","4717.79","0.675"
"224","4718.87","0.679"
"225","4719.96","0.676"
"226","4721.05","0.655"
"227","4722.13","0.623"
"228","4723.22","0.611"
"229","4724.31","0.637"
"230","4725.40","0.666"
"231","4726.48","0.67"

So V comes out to -3.3 angstroms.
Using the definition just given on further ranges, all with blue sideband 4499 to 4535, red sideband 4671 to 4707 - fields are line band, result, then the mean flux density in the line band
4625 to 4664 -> -3.52 angstroms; 0.709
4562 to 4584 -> -1.44 angstroms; 0.69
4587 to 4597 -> -0.36 angstroms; 0.671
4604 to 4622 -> -2.38 angstroms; 0.735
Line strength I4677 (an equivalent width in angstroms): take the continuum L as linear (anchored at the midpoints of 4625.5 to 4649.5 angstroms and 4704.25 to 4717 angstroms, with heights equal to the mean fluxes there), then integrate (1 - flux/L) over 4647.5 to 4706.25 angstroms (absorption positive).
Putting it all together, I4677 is 2.2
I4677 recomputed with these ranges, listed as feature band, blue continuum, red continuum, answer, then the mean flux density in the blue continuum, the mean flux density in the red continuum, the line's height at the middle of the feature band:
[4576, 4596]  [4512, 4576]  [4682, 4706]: -0.80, 0.67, 0.643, 0.663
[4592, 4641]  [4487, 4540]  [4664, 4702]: -4.61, 0.64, 0.656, 0.65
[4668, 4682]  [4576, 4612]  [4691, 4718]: 0.23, 0.7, 0.649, 0.663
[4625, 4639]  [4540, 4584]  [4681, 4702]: -0.95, 0.705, 0.656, 0.679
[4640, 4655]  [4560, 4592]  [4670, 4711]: -0.83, 0.686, 0.653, 0.665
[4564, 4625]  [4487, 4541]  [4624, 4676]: -2.44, 0.641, 0.694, 0.672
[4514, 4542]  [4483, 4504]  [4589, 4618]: 1.60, 0.638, 0.711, 0.661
